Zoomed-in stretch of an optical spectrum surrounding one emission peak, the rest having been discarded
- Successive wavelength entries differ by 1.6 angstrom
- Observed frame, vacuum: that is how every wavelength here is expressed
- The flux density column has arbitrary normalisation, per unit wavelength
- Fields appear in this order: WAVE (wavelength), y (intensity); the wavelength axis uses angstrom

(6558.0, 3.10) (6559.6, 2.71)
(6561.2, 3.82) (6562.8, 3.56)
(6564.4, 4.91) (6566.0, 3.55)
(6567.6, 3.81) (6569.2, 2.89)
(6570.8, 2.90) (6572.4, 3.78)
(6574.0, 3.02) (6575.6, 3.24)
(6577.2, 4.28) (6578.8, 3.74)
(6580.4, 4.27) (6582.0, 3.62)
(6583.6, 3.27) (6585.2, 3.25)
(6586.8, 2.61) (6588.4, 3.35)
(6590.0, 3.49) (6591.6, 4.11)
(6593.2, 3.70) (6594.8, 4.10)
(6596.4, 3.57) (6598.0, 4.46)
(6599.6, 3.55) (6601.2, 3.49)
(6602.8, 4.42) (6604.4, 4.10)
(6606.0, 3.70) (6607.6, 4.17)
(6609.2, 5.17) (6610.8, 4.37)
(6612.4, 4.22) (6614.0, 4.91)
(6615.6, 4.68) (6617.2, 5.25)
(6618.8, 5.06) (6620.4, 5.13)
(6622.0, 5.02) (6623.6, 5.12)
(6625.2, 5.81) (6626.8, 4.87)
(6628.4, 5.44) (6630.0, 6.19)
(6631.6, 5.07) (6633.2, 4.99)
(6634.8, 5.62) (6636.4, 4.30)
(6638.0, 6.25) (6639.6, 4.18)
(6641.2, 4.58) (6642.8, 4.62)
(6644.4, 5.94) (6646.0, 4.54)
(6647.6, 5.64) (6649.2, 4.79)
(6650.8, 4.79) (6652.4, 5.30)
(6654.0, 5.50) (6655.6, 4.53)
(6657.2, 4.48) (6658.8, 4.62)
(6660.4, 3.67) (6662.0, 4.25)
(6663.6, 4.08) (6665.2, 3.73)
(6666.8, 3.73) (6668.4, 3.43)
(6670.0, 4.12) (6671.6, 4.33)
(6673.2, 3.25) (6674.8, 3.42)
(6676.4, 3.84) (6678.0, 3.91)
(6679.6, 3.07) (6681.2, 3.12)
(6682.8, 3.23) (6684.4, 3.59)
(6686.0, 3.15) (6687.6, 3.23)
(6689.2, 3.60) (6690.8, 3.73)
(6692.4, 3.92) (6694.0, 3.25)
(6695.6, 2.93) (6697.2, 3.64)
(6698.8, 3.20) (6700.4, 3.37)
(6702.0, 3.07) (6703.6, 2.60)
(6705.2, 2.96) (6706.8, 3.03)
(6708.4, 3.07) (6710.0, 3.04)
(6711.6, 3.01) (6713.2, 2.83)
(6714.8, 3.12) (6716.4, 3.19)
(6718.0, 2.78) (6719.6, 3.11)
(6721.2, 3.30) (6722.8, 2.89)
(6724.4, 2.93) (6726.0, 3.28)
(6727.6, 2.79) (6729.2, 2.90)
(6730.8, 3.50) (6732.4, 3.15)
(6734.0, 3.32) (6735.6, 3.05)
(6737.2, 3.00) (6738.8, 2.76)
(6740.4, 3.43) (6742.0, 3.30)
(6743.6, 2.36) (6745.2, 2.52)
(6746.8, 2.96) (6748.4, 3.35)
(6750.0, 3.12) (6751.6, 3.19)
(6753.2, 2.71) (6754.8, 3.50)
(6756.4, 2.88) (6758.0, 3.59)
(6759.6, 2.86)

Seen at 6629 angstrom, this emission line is Mg II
